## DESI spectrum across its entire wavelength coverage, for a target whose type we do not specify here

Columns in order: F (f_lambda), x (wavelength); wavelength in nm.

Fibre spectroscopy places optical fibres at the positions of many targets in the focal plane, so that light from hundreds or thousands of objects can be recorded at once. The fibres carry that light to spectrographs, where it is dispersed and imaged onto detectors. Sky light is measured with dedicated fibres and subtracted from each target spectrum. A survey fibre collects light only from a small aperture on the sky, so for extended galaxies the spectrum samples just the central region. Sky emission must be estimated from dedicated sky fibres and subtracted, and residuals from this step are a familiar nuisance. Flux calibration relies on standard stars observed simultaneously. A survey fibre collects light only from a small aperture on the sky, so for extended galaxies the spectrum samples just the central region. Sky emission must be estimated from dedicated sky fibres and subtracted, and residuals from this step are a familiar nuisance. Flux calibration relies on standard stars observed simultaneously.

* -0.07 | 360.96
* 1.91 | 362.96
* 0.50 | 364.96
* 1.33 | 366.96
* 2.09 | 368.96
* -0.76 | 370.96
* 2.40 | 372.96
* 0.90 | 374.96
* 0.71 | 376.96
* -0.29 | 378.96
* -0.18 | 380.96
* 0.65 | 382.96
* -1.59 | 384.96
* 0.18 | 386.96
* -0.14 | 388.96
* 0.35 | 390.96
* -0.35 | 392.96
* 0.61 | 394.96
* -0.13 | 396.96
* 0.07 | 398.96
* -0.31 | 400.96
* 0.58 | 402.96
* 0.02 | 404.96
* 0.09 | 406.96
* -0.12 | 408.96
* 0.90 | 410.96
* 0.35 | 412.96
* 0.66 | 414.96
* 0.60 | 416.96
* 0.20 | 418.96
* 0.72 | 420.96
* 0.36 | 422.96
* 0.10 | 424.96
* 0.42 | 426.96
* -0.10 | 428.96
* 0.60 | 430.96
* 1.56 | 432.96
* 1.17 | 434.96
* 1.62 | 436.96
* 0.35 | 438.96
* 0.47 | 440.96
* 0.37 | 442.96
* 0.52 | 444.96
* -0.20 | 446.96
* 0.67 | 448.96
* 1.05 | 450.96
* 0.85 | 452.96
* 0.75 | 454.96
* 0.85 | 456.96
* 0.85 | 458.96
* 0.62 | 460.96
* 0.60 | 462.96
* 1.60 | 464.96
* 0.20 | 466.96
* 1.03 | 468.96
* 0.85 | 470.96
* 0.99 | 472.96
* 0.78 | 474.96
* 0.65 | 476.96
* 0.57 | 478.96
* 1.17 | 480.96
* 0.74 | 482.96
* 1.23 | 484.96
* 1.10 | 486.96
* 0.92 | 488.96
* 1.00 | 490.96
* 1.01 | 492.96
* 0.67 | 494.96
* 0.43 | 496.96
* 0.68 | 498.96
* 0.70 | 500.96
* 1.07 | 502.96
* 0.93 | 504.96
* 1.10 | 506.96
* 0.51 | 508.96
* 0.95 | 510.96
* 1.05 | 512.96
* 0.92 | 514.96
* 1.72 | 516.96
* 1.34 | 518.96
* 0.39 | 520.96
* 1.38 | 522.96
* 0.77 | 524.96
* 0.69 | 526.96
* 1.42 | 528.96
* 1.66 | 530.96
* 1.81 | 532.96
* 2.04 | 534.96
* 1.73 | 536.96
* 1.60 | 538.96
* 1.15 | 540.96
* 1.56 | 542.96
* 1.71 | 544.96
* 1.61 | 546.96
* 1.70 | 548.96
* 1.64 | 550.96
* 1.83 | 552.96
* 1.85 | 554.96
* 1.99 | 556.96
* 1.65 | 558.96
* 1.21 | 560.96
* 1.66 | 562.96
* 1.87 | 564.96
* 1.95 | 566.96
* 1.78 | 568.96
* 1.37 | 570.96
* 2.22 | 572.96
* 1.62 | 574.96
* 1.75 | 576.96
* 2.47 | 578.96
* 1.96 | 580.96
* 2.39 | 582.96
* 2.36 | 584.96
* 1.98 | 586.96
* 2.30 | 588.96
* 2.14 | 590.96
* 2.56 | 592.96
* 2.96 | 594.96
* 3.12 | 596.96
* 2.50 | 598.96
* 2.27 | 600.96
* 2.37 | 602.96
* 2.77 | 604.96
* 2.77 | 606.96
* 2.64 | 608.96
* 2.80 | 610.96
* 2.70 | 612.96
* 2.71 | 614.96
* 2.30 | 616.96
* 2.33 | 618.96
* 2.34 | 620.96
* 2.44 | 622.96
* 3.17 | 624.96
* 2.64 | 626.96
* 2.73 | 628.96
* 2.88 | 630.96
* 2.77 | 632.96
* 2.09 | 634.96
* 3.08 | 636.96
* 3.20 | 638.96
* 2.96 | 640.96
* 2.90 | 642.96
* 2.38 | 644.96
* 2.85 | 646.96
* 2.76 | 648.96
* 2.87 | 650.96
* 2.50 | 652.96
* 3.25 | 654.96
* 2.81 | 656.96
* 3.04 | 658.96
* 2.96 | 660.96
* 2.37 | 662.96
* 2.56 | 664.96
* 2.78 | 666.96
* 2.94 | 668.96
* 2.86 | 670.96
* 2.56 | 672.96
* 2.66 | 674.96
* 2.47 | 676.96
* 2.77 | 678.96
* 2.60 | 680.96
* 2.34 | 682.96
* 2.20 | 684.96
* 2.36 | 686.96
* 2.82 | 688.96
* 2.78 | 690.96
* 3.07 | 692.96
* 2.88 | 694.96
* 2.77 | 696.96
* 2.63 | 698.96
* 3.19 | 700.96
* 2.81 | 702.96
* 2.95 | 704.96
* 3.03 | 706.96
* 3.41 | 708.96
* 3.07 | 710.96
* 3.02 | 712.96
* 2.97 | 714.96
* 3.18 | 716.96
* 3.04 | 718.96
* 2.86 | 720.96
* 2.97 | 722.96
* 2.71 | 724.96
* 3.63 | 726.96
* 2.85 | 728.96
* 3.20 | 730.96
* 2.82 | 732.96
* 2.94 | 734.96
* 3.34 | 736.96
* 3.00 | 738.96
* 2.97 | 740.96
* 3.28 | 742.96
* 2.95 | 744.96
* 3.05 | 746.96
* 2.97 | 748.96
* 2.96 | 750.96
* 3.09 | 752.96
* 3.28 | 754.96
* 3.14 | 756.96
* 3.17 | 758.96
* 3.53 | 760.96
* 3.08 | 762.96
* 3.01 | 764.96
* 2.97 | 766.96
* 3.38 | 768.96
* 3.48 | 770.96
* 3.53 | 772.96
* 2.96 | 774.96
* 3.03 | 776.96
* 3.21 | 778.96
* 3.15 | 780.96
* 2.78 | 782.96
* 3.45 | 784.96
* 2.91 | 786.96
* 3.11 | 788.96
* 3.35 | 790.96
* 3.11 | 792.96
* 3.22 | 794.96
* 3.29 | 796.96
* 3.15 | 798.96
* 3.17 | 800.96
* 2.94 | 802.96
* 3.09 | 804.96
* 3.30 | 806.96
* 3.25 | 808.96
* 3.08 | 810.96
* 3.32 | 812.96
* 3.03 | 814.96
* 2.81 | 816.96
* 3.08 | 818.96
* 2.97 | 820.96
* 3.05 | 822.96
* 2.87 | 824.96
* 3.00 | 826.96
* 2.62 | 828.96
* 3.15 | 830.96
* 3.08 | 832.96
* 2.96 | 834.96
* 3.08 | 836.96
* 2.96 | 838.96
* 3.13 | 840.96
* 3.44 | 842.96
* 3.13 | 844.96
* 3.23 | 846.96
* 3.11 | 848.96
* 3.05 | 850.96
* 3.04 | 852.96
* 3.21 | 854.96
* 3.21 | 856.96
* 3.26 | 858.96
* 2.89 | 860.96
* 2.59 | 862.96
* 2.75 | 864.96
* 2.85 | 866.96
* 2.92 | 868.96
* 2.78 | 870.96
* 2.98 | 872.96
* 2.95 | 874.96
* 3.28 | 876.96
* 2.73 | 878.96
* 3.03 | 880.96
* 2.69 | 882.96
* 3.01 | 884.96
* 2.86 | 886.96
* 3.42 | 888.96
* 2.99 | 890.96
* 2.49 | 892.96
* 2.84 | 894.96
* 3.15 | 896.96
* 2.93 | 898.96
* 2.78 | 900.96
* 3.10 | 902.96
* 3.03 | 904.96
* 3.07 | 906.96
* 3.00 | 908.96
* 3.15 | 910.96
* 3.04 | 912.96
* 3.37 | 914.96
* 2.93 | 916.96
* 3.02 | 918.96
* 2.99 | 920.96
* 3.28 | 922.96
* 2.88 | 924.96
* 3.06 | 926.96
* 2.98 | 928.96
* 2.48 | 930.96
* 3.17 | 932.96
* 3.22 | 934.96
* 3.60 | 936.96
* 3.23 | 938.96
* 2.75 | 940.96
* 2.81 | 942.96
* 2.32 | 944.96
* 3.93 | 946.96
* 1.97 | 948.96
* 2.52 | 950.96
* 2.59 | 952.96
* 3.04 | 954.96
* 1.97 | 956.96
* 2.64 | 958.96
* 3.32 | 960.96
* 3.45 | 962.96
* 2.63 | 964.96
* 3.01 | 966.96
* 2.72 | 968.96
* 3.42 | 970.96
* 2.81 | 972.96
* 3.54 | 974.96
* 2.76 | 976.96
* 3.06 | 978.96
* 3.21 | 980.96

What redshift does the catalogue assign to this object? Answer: 0.325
